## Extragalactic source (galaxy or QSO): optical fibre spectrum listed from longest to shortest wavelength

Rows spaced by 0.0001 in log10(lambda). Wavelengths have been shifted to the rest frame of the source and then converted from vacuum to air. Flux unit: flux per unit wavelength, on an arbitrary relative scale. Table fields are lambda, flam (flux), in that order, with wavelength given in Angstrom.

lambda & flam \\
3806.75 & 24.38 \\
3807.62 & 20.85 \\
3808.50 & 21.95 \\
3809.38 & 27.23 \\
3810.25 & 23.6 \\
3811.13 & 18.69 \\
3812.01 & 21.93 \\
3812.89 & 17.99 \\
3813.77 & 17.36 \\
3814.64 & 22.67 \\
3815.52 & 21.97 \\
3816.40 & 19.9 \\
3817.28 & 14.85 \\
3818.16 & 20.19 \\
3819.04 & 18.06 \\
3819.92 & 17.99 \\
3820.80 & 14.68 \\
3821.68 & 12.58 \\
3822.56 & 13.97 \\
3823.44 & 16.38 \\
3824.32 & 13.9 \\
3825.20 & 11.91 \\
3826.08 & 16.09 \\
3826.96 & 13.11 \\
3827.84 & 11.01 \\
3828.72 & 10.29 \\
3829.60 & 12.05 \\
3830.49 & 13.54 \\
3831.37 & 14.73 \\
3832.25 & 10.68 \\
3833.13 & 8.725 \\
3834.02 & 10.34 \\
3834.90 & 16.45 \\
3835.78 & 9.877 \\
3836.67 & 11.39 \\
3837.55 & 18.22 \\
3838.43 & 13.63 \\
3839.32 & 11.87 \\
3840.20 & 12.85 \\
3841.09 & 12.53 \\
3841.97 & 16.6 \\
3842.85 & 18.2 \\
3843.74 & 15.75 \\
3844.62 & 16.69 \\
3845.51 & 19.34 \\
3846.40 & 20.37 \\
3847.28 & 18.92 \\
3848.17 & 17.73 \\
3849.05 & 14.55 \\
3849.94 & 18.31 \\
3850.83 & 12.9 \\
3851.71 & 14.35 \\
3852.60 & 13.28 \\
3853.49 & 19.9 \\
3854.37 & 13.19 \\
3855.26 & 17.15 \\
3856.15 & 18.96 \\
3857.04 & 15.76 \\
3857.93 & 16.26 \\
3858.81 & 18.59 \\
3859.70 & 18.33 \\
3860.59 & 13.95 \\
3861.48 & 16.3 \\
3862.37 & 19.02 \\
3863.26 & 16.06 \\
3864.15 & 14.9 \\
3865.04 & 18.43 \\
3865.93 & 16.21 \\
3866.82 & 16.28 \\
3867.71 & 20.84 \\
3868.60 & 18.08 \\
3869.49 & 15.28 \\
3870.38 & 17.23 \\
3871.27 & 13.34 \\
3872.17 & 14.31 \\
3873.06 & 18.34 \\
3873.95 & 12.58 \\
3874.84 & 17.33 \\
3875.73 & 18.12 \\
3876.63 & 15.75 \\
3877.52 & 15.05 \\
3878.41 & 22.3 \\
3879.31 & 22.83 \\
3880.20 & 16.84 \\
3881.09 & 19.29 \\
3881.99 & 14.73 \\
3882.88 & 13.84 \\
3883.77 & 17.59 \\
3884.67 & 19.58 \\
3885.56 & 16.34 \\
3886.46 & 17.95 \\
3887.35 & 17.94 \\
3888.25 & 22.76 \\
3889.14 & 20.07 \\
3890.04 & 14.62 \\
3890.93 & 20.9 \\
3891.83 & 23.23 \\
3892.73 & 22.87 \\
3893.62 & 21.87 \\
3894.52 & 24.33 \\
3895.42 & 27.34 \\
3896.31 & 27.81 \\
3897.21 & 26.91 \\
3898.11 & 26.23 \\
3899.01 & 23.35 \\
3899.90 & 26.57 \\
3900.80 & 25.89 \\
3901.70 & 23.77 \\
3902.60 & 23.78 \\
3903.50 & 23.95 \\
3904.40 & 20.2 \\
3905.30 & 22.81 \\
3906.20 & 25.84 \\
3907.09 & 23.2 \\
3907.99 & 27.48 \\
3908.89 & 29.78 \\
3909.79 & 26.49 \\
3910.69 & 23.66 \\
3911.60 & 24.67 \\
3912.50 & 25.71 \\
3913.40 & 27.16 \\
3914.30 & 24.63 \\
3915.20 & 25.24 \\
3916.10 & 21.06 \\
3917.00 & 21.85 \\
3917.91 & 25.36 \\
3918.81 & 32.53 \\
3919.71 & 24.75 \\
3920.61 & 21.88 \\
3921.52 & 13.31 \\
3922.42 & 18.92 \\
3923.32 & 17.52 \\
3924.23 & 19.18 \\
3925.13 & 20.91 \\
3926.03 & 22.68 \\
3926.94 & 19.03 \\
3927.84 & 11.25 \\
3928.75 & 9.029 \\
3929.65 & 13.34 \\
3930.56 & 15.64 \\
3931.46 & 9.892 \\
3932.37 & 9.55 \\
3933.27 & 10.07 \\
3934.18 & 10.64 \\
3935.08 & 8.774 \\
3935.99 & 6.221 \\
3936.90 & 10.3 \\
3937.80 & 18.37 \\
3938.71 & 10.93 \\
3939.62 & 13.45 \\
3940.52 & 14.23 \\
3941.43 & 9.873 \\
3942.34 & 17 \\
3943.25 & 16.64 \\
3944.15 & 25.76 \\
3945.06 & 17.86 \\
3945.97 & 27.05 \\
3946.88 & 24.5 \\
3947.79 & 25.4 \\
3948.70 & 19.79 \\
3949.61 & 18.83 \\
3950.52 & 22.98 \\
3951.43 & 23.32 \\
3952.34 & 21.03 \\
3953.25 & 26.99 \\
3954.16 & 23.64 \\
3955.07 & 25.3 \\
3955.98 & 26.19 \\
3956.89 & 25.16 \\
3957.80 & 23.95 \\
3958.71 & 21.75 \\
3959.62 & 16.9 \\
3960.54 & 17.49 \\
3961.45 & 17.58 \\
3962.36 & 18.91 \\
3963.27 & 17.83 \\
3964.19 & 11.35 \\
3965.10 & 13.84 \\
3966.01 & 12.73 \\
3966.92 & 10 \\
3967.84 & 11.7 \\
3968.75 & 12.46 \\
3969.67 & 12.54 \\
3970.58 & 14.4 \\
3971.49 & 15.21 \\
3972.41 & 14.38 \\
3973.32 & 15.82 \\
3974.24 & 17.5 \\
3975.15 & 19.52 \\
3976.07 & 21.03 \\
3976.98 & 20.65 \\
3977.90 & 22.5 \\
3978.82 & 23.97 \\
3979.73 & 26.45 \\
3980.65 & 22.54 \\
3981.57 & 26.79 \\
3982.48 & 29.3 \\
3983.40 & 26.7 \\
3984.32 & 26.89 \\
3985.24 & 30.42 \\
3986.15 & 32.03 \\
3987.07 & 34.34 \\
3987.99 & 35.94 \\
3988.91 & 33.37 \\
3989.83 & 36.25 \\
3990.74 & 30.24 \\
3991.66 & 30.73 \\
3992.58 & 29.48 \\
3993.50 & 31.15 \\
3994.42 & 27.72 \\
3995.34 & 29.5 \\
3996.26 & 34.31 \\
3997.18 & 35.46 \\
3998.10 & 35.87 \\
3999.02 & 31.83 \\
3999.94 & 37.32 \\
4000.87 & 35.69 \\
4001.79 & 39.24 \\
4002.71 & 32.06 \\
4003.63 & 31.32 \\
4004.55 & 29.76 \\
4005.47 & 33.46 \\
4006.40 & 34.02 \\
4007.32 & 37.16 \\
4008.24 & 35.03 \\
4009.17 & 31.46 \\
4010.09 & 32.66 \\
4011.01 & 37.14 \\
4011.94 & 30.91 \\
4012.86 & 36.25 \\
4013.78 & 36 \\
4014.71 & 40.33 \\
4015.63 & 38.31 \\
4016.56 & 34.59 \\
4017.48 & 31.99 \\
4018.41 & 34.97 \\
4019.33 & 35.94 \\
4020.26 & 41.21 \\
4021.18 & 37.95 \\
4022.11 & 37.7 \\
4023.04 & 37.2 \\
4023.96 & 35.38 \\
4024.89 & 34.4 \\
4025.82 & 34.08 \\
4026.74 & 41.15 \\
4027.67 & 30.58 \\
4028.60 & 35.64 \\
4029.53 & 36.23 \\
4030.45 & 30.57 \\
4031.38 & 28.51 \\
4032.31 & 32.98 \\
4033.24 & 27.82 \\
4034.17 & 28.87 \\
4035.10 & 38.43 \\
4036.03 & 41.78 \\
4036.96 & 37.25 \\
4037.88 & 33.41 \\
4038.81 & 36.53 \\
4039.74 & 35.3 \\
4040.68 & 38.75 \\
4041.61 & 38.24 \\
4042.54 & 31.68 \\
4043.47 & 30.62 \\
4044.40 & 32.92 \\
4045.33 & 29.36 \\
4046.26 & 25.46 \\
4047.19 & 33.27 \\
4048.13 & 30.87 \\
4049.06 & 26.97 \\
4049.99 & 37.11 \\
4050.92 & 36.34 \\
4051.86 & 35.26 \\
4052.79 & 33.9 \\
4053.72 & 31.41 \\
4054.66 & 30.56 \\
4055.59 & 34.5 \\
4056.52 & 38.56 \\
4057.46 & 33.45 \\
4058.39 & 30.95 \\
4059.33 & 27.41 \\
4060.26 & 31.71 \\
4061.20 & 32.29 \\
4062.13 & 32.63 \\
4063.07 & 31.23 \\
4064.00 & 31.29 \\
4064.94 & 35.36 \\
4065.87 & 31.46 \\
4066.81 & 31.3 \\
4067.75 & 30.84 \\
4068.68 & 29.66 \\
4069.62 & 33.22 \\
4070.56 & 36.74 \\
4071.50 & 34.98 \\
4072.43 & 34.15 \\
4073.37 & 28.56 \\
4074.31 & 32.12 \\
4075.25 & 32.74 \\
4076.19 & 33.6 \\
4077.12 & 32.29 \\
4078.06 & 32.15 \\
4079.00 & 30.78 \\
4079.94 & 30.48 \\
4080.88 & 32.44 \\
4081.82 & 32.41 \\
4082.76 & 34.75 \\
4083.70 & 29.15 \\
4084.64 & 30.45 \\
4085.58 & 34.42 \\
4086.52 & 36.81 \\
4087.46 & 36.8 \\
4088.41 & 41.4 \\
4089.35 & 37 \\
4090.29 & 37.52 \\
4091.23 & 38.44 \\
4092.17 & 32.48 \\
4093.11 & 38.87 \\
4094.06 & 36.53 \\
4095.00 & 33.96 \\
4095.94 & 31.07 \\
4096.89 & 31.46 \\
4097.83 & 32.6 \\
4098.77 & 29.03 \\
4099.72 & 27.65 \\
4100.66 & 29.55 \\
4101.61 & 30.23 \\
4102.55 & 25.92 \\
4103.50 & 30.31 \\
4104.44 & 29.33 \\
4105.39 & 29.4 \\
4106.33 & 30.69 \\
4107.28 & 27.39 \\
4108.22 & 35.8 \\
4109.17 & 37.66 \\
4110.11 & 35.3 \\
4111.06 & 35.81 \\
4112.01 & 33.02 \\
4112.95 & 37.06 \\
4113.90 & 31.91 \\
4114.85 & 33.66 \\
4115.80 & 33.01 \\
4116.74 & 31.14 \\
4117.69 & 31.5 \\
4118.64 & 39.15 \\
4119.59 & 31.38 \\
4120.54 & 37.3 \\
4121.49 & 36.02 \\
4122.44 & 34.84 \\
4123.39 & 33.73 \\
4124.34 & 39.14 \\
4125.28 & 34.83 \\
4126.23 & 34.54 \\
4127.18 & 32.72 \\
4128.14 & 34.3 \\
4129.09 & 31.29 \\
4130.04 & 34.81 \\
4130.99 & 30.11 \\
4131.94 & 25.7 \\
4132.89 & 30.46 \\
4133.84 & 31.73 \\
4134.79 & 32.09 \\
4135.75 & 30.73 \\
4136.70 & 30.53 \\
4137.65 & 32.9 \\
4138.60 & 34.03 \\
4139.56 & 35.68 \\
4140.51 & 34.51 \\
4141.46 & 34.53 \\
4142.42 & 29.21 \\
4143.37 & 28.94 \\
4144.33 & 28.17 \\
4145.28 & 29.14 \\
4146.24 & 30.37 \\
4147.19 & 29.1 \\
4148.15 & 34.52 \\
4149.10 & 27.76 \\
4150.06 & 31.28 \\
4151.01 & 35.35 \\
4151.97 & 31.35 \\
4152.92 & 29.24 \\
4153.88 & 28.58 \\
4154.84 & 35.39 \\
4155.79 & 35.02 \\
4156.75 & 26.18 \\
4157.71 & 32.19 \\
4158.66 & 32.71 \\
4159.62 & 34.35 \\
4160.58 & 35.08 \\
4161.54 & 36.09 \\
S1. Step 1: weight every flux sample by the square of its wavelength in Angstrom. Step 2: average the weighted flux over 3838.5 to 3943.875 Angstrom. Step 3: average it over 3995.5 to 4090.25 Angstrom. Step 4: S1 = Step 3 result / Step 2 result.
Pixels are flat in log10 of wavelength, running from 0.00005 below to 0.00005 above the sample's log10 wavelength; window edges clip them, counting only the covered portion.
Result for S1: 2.0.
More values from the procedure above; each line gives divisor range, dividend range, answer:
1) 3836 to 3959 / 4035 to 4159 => 1.90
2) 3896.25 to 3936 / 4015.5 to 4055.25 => 1.74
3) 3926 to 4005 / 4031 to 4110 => 1.58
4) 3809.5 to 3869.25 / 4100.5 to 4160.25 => 2.33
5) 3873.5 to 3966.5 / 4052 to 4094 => 1.81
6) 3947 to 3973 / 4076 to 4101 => 1.91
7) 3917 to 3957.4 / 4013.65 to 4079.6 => 1.94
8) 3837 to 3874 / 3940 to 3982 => 1.25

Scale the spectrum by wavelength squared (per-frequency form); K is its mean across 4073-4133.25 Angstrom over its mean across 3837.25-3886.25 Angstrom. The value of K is 2.24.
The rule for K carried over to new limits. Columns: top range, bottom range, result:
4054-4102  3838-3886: 2.21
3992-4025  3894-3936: 1.71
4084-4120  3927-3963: 2.04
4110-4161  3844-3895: 2.12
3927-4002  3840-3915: 1.15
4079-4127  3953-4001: 1.48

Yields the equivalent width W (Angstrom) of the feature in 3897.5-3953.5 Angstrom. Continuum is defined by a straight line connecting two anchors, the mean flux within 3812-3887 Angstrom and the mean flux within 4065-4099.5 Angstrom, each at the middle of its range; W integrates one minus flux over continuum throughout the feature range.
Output 3.6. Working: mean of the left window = 16.1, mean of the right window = 33.4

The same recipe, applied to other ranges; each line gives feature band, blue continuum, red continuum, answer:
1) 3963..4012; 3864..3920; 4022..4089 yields 3.2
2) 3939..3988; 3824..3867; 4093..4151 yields 4.2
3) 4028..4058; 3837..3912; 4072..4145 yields -4.6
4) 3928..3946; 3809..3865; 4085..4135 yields 7.3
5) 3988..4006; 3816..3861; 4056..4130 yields -4.5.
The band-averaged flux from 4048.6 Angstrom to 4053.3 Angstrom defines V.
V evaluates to 33.9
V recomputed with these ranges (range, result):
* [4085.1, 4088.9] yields 37.3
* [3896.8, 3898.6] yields 26.4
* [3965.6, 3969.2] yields 11.7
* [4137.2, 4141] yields 34.3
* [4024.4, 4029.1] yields 35.1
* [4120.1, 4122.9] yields 36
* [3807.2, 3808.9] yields 21.4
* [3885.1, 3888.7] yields 18.8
